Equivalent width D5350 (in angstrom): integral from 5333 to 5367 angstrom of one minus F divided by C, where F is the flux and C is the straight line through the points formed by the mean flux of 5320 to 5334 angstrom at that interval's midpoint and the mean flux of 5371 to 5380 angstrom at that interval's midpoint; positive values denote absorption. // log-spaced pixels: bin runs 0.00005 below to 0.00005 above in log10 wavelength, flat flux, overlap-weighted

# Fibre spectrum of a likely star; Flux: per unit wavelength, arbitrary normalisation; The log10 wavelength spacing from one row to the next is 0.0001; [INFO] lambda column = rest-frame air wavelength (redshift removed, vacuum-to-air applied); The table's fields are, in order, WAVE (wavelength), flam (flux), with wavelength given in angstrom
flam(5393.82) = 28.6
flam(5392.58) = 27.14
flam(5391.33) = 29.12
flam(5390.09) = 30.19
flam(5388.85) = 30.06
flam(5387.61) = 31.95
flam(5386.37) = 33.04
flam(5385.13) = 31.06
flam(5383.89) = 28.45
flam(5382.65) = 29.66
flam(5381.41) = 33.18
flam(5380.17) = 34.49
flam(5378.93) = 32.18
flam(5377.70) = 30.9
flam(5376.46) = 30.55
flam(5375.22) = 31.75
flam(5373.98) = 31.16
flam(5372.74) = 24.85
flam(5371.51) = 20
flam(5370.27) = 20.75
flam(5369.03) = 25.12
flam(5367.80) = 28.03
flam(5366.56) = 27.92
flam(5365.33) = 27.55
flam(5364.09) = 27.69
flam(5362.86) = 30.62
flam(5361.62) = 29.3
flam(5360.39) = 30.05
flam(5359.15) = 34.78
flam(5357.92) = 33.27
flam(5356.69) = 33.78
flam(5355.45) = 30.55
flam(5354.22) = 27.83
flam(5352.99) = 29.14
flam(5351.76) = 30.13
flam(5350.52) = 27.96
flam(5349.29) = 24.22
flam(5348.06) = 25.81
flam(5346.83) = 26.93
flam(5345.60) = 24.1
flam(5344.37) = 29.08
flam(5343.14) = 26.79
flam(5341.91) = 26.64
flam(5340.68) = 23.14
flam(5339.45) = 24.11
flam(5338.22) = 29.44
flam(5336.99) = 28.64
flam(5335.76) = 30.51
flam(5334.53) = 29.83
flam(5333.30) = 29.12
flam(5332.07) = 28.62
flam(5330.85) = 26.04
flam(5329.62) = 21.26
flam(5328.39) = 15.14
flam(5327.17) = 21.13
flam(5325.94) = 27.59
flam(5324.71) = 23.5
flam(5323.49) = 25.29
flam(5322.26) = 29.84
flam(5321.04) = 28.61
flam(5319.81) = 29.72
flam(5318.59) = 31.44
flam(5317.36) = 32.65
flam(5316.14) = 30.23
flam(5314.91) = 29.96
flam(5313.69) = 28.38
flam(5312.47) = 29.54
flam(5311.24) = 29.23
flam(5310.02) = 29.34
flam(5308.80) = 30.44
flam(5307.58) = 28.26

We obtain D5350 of -1.8 angstrom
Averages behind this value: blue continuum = 25.3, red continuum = 29.2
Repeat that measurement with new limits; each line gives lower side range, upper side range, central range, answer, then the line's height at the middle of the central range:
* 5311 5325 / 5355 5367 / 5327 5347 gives 2.5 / 29.8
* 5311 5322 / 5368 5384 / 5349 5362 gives -0.5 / 29.1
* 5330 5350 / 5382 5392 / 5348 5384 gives -0.3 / 28.9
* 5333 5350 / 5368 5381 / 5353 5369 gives -1.2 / 27.7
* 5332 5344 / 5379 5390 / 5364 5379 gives 1.5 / 30.4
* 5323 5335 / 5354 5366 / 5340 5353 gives 0.7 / 28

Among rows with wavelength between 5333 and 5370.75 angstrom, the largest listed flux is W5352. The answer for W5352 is 34.78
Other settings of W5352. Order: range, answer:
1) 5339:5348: 29.08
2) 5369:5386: 34.49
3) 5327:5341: 30.51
